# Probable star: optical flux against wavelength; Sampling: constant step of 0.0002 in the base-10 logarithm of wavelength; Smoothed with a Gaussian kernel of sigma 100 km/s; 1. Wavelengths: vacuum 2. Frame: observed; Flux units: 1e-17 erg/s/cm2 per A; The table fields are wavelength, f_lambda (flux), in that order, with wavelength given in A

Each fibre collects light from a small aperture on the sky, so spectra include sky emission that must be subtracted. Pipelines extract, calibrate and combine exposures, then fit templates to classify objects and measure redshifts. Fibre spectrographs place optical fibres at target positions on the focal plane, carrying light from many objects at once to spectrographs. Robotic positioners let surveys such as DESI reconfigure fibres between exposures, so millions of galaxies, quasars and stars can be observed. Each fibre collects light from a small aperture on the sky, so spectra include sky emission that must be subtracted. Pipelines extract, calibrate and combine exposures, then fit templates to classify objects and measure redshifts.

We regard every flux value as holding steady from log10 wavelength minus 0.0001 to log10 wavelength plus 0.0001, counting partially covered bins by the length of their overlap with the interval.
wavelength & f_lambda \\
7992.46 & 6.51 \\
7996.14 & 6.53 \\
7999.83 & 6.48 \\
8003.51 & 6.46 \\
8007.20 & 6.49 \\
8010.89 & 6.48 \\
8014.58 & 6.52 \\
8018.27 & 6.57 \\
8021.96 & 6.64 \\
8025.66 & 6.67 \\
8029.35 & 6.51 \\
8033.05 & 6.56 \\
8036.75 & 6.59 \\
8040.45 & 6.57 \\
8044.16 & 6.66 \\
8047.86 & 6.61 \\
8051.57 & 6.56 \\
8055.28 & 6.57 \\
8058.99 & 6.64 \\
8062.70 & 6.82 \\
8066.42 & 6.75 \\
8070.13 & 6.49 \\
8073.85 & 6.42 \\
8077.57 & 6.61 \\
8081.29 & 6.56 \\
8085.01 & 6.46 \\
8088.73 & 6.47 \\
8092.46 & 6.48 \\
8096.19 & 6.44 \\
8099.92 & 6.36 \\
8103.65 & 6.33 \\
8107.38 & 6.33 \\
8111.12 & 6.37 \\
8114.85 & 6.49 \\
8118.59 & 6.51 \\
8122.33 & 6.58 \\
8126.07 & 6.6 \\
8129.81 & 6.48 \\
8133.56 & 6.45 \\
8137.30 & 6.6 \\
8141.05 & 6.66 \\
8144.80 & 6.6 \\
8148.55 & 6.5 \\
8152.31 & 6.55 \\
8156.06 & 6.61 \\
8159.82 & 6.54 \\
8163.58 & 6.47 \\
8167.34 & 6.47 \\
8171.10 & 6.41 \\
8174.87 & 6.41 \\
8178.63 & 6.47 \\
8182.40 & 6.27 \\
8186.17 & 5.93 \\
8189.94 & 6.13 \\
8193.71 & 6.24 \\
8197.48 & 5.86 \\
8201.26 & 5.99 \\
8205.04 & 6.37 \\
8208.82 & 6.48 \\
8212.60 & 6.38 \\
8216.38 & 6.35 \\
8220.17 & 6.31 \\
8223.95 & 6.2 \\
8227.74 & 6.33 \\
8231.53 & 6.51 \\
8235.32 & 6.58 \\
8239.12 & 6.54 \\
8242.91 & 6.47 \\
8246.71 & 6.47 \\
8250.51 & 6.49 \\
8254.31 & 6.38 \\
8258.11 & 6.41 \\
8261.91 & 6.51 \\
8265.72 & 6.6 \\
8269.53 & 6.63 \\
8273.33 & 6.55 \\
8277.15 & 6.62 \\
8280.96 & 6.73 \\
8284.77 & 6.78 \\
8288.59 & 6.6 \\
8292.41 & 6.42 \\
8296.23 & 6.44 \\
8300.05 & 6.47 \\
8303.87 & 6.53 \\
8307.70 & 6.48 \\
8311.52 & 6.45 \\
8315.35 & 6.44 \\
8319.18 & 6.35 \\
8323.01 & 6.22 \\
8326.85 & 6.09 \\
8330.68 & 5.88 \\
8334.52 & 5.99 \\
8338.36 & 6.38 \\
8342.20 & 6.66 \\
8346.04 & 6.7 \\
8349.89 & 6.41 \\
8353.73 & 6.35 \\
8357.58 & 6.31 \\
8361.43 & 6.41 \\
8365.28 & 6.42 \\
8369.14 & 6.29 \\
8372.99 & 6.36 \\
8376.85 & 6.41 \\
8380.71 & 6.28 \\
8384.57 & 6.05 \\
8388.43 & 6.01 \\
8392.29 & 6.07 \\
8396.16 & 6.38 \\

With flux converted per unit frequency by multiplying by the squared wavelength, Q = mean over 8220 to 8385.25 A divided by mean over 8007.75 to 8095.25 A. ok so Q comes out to 1.04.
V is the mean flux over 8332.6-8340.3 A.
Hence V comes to 6.19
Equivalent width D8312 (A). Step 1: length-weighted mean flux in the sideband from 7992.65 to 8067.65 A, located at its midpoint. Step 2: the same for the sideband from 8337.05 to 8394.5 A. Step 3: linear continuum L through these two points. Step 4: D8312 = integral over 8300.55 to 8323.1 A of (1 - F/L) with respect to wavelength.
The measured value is -0.2 A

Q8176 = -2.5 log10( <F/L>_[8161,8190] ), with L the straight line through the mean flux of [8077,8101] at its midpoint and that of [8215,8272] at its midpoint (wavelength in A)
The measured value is 0.02 mag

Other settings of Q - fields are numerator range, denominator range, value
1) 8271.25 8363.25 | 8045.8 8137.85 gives 1.04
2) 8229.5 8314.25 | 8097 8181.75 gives 1.04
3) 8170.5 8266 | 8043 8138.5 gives 1.00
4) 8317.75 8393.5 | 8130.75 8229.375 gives 1.03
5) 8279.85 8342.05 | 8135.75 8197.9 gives 1.03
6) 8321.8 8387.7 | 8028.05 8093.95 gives 1.03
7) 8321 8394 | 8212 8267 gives 1.00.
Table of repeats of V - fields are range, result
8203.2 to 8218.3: 6.39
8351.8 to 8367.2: 6.37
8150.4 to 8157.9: 6.58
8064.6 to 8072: 6.62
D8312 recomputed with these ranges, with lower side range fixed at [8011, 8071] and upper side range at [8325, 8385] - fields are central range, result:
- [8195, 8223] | 0.9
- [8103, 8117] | 0.3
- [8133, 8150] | -0.2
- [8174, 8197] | 0.9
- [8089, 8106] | 0.4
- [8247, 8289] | -1.1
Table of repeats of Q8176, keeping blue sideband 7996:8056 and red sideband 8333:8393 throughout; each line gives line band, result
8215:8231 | 0.02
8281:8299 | -0.03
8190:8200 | 0.07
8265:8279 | -0.04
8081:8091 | 0.00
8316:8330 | 0.02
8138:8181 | -0.01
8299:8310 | -0.02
